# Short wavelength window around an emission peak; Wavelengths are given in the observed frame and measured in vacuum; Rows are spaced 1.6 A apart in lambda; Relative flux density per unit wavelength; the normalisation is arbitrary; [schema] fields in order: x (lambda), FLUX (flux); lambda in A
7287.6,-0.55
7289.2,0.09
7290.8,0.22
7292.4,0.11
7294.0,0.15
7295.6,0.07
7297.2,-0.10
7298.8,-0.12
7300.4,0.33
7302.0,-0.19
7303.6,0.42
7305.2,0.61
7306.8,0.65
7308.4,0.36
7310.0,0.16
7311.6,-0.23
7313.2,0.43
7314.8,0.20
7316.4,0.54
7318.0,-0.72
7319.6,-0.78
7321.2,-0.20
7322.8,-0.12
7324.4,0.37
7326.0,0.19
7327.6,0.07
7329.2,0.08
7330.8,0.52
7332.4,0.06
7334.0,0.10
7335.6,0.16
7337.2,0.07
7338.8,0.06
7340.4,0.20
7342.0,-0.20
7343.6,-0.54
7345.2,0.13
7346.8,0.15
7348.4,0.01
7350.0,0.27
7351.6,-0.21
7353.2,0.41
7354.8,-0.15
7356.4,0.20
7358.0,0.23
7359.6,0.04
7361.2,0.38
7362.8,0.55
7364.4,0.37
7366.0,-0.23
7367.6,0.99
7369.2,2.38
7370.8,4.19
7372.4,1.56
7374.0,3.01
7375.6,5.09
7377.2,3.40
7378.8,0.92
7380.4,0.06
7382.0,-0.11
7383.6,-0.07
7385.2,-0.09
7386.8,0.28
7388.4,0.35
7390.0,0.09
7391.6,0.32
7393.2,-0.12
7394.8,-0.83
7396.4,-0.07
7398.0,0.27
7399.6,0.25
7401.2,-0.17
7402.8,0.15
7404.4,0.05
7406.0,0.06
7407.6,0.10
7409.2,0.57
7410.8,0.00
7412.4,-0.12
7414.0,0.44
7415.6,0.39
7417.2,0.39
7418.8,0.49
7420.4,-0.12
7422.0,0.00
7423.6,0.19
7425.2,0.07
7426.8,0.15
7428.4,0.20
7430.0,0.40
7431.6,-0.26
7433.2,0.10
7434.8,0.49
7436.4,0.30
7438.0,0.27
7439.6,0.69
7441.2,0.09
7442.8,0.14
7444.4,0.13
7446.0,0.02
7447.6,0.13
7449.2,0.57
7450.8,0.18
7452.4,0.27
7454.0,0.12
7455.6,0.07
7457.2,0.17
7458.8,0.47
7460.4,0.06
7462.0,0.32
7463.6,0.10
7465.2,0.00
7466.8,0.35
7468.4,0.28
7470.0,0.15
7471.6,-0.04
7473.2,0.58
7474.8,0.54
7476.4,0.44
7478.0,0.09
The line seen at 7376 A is [O II]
